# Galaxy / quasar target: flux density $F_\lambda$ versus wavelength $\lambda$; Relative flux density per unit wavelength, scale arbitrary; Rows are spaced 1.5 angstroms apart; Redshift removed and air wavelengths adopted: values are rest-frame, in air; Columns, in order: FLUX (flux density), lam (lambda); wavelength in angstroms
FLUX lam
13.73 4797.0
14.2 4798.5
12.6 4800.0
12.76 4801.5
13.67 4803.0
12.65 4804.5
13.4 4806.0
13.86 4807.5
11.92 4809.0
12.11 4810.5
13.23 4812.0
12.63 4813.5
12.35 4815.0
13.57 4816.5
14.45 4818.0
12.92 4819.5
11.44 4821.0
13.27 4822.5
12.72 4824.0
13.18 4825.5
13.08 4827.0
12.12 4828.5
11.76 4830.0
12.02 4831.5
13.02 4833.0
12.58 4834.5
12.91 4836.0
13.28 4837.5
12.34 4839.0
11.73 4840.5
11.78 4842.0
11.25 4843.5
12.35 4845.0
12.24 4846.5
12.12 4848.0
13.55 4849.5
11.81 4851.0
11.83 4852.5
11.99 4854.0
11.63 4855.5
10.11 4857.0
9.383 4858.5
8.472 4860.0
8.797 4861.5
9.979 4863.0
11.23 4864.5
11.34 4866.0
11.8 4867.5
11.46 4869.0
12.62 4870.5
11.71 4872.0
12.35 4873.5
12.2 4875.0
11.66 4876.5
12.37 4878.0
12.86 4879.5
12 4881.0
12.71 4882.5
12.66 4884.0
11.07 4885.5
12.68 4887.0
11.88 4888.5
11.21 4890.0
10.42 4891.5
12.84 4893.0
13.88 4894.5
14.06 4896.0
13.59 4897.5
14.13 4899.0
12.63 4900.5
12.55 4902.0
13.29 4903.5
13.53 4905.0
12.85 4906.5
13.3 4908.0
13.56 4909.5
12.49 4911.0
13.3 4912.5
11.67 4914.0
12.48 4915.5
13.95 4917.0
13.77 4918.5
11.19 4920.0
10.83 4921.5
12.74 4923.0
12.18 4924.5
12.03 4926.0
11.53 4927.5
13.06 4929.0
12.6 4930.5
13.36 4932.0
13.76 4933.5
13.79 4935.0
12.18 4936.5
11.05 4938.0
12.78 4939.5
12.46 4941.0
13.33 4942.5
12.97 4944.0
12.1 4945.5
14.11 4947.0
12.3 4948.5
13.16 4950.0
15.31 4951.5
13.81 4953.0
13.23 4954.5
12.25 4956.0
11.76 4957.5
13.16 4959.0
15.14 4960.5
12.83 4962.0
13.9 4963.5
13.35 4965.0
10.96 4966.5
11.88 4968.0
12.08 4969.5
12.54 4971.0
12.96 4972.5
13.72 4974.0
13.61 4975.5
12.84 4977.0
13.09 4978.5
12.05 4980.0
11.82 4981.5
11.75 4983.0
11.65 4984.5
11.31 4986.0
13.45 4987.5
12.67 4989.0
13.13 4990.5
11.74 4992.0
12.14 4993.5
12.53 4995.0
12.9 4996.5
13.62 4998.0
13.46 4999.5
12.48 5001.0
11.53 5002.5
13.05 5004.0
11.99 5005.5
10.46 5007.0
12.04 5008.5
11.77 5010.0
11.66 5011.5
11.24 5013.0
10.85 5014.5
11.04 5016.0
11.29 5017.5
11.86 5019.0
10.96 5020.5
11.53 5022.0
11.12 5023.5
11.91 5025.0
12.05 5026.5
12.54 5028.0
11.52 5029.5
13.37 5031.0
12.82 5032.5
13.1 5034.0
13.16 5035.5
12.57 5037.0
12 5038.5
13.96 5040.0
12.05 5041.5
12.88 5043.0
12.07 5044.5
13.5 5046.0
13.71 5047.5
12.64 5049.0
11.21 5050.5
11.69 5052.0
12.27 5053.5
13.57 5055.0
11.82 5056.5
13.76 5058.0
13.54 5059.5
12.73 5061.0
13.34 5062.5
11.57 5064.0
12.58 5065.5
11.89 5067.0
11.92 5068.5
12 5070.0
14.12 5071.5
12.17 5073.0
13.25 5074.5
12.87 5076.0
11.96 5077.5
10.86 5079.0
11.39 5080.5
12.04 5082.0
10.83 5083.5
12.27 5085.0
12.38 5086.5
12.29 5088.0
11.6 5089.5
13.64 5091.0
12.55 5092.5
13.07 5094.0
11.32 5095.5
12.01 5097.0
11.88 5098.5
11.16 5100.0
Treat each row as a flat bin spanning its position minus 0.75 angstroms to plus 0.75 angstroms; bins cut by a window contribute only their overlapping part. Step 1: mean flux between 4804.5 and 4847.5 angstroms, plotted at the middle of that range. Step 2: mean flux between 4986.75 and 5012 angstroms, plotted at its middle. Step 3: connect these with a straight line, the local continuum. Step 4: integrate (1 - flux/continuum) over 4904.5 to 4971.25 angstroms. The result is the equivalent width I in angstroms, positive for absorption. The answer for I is -1.8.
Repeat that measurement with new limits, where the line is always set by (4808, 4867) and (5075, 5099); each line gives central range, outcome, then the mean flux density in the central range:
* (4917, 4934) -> -0.66 angstroms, 12.5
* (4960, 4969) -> -0.66 angstroms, 12.9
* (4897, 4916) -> -1.57 angstroms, 13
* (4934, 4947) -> -0.70 angstroms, 12.7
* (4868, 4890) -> -0.17 angstroms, 12.1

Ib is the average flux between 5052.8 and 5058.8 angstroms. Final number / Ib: 12.9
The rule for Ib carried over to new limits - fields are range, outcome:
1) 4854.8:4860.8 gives 9.88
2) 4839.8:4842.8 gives 11.7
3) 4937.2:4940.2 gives 11.9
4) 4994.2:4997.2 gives 12.7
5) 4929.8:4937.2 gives 13.1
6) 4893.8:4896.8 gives 14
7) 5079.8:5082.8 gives 11.7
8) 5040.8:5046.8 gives 12.6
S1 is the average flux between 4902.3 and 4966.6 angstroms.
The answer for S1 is 12.9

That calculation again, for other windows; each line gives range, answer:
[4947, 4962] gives 13.4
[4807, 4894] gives 12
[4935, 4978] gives 12.9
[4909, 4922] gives 12.6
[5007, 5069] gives 12.3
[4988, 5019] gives 12.1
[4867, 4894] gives 12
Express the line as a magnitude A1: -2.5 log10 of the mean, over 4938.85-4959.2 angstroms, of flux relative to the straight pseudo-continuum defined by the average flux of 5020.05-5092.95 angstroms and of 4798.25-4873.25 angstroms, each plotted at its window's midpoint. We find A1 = -0.07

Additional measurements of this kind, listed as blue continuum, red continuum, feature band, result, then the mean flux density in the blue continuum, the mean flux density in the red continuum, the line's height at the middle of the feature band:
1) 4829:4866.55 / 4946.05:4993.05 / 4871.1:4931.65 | -0.04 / 11.6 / 12.8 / 12.1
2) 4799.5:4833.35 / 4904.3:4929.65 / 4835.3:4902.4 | 0.07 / 12.8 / 12.6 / 12.7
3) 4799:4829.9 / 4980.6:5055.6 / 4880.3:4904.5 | 0.00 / 12.9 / 12.2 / 12.6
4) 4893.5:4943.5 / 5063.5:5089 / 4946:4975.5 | -0.04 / 12.8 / 12.1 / 12.7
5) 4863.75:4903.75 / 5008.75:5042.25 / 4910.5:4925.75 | -0.02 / 12.3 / 12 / 12.3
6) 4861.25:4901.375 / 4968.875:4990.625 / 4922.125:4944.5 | -0.02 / 12.1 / 12.6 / 12.4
